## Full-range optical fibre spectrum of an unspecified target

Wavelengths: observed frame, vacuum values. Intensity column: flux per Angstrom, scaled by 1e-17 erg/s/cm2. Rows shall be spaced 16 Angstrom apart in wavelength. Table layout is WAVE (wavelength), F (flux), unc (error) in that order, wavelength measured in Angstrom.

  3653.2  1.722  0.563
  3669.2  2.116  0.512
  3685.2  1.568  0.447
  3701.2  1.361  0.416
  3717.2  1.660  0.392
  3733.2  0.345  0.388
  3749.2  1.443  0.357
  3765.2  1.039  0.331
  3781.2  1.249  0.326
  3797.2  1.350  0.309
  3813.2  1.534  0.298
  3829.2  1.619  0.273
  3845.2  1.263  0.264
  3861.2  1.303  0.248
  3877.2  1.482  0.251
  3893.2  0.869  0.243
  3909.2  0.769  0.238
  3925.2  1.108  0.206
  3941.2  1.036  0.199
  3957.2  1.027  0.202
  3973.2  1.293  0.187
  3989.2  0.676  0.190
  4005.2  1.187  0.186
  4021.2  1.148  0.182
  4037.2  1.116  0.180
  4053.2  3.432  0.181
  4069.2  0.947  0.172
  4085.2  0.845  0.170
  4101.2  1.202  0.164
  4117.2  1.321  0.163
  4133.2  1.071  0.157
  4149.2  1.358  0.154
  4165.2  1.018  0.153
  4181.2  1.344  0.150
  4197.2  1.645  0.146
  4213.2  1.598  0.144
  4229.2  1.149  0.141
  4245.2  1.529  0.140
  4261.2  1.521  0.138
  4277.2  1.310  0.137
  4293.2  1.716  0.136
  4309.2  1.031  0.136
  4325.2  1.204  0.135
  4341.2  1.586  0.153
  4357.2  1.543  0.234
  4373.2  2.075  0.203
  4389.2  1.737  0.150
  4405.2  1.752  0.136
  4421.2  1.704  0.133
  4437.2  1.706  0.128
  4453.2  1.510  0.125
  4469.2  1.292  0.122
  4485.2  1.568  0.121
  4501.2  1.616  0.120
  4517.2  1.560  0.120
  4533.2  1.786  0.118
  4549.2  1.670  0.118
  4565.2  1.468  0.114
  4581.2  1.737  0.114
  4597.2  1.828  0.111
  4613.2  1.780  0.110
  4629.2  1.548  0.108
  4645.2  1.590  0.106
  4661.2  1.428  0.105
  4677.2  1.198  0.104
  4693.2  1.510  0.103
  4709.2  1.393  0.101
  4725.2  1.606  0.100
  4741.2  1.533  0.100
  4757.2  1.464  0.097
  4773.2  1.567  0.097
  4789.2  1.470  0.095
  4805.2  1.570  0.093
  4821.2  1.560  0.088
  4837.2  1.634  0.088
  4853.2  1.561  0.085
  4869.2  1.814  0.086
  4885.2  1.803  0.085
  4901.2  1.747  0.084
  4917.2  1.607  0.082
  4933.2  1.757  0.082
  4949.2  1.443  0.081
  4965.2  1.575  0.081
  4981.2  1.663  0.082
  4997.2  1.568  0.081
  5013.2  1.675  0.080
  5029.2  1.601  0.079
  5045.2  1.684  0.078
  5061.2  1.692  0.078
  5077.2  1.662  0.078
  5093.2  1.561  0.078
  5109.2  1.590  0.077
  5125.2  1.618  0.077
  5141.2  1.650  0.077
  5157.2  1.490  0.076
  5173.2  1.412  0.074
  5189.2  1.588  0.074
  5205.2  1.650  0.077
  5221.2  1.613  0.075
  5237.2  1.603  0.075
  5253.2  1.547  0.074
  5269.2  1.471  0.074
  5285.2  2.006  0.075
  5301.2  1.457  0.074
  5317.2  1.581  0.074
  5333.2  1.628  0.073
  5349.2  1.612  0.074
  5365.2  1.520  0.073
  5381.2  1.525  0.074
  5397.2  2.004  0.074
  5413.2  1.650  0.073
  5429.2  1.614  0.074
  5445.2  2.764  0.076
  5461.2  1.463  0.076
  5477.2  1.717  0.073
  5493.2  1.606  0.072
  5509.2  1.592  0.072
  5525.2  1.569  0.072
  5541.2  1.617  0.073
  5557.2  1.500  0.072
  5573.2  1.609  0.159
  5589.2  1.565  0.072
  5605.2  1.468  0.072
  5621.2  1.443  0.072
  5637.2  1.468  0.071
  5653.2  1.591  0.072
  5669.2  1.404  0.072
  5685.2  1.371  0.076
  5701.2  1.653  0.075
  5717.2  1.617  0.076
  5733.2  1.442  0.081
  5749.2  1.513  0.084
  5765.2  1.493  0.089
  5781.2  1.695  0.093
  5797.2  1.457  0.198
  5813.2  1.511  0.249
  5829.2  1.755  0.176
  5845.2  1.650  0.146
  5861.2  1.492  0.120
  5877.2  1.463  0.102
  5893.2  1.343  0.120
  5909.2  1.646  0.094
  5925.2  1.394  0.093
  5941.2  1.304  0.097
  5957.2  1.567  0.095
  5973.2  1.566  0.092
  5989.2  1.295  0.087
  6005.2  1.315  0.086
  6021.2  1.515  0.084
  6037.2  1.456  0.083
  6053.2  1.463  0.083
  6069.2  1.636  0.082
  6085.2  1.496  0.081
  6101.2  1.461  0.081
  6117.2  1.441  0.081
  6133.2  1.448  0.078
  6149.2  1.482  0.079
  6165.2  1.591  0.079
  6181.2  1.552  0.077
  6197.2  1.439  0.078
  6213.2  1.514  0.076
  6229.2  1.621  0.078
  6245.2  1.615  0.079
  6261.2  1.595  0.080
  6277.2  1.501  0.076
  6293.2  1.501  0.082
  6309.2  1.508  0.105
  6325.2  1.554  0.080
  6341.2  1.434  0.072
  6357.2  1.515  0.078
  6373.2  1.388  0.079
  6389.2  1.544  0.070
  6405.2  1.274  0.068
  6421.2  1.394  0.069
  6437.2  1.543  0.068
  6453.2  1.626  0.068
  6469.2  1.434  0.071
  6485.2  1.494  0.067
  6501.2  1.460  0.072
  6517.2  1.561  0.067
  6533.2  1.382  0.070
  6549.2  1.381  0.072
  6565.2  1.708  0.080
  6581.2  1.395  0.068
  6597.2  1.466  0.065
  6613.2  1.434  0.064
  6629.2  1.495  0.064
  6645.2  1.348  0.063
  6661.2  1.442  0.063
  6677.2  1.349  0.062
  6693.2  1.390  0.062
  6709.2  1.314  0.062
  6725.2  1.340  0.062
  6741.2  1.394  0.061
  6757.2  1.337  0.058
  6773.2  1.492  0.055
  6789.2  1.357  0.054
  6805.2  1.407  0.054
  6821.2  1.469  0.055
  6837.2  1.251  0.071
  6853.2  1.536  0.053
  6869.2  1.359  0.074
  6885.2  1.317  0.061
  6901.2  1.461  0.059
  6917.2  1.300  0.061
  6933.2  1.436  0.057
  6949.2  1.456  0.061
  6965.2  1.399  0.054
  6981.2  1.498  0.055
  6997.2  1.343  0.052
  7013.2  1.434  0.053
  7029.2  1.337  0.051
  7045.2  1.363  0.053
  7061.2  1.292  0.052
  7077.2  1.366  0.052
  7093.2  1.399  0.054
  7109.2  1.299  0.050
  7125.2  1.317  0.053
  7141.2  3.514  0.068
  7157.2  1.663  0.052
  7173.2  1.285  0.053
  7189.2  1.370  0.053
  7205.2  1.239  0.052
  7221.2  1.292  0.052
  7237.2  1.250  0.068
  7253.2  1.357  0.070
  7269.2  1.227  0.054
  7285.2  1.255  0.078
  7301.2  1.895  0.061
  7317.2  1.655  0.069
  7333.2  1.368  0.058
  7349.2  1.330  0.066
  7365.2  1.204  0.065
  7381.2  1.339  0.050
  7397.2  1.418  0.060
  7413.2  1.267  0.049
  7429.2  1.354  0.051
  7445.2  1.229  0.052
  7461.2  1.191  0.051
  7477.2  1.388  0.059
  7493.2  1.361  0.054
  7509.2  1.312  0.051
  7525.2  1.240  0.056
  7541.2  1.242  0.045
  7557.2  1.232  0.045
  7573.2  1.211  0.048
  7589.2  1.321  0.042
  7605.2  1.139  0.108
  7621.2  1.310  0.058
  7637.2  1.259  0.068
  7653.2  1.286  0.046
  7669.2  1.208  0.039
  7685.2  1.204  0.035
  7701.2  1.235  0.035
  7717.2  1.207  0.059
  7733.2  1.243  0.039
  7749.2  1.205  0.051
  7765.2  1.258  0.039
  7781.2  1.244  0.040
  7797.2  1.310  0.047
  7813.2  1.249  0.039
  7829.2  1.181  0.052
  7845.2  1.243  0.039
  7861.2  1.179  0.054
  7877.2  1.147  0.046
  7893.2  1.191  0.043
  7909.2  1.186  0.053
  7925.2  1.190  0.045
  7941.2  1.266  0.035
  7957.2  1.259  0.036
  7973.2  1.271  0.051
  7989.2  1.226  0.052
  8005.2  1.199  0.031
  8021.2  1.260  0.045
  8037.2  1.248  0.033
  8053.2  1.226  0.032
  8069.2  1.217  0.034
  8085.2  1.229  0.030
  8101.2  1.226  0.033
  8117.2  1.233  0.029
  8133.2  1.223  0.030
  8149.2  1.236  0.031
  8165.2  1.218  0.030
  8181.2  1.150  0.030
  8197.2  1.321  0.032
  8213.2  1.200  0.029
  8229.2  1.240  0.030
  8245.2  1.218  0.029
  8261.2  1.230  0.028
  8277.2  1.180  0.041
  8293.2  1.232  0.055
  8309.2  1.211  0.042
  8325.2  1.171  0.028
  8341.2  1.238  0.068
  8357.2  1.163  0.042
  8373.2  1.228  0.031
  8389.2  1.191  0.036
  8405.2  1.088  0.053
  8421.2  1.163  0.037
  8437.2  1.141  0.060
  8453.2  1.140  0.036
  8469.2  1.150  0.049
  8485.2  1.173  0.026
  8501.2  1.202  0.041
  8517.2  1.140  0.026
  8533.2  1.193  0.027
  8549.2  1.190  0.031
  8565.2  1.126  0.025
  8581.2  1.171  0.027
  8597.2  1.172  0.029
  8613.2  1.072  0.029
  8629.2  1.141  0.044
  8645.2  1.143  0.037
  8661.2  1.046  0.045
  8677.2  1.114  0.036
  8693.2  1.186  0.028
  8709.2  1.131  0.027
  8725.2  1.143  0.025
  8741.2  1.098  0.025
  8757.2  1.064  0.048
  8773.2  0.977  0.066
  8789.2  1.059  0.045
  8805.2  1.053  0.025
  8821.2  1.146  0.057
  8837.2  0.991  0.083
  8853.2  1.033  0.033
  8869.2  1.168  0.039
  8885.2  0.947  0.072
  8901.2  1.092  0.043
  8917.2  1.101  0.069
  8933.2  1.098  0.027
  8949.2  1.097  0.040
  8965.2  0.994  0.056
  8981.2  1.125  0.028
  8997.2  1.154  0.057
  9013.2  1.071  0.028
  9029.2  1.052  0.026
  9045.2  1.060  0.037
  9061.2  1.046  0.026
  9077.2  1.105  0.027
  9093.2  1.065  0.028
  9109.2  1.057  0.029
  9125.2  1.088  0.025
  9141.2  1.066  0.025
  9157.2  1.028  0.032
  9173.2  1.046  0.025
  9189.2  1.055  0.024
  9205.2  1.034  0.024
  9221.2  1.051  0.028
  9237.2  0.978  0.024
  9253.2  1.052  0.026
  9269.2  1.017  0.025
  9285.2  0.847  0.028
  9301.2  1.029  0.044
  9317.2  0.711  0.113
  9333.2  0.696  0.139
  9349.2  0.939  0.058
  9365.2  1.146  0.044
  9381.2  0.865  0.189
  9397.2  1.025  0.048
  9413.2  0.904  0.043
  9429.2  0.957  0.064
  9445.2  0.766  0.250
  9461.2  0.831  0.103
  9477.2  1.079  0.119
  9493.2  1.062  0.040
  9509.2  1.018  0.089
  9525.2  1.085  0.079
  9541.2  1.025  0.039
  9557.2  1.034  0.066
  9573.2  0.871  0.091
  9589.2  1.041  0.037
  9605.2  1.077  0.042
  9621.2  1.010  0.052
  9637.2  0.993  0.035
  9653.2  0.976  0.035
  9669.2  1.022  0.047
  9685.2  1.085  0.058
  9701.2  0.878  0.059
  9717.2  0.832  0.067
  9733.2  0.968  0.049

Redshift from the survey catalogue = 0.09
